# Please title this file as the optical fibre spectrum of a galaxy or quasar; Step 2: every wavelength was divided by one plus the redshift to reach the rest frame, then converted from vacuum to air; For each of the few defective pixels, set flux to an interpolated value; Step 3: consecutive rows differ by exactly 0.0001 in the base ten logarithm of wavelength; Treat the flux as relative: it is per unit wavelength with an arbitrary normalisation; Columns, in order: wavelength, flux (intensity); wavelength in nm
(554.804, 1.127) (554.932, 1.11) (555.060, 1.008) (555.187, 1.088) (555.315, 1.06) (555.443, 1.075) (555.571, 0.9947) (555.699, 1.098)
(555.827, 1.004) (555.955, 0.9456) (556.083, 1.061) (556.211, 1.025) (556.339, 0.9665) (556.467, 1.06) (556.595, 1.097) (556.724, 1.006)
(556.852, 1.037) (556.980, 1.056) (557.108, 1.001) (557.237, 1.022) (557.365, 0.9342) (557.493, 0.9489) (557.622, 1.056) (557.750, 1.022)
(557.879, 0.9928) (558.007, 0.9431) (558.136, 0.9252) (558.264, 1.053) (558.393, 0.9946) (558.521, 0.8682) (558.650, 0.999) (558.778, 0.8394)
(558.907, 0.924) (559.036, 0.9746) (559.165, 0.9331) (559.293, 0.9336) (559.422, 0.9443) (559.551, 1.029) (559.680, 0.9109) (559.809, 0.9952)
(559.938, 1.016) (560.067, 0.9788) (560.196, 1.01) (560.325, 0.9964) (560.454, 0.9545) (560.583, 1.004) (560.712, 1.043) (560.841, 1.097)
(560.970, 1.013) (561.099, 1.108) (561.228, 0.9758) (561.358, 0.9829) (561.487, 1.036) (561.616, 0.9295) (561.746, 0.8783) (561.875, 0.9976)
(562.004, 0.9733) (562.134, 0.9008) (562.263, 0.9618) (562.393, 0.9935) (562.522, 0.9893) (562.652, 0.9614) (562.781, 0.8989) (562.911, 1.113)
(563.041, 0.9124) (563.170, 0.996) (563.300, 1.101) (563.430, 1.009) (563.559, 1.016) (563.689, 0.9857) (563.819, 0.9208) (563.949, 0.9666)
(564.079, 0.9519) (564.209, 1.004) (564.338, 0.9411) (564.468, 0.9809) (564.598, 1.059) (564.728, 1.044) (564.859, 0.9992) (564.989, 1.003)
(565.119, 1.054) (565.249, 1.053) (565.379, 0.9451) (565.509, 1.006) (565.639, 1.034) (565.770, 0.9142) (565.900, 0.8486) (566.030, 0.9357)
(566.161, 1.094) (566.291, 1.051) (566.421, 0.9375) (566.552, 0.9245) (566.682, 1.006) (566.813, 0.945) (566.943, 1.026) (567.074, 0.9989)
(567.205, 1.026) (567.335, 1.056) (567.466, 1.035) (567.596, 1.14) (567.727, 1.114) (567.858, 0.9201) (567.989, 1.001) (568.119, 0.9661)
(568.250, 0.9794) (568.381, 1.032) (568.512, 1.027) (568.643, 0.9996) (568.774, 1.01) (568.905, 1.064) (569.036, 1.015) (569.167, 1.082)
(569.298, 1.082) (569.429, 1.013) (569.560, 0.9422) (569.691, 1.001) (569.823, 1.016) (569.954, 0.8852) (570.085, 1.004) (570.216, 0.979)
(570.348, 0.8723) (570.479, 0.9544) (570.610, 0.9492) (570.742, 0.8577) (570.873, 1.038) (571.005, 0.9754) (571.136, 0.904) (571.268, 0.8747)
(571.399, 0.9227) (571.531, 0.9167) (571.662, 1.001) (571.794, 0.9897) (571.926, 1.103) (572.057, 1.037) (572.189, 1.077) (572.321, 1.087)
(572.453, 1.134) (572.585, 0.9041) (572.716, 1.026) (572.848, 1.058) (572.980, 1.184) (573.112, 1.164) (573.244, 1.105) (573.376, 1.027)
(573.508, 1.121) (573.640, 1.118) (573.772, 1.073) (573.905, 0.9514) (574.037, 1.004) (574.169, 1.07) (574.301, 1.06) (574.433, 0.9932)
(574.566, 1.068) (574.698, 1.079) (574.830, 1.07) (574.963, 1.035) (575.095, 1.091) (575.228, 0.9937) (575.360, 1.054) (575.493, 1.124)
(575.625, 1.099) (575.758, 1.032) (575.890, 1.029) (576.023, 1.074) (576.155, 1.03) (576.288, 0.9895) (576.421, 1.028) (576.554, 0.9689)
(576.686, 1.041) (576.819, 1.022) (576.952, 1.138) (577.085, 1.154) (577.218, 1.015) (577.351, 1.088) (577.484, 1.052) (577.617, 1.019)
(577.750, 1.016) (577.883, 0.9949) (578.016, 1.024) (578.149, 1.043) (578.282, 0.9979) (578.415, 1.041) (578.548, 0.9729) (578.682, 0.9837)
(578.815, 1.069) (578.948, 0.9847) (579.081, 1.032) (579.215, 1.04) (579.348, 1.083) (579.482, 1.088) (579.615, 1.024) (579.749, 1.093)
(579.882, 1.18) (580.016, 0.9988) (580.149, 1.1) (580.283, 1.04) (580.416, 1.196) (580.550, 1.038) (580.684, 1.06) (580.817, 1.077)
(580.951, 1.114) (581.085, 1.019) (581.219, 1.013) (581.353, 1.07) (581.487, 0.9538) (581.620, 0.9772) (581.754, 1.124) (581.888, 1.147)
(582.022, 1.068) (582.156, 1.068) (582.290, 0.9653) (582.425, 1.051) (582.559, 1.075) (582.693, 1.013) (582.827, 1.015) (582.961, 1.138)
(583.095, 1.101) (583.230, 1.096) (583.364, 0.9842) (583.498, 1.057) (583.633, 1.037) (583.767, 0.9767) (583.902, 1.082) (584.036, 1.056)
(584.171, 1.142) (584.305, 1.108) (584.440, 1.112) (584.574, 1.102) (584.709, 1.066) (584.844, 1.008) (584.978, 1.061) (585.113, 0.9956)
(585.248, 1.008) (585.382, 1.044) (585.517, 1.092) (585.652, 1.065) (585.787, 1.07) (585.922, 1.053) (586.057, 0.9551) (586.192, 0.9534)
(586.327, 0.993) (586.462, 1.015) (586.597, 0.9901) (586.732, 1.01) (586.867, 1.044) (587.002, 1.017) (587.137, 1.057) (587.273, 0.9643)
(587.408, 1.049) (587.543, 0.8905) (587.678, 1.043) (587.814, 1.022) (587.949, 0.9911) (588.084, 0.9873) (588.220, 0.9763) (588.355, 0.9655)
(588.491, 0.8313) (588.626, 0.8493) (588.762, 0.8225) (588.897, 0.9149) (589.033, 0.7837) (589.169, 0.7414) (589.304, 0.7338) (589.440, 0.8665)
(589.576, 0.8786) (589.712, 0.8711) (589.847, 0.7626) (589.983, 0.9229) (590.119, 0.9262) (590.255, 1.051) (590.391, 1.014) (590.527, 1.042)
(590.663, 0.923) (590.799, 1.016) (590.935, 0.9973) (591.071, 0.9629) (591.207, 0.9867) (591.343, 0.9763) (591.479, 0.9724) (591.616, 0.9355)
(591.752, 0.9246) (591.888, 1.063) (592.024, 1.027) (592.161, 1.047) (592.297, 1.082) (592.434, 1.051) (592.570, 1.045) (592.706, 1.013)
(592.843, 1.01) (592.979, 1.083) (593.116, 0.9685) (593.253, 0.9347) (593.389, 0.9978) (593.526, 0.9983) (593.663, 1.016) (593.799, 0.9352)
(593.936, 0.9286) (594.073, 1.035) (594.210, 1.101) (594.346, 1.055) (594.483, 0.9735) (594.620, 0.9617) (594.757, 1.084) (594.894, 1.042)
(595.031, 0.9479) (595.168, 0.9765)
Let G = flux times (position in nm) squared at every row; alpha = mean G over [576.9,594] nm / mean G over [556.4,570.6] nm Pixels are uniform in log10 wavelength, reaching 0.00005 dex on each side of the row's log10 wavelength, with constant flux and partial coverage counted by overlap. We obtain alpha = 1.10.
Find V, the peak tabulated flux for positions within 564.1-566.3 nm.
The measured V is 1.094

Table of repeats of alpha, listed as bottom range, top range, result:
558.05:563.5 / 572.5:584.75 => 1.15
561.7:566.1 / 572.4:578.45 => 1.12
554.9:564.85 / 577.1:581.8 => 1.13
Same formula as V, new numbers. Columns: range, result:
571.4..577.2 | 1.184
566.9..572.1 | 1.14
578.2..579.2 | 1.069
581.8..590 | 1.147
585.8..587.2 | 1.057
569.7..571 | 1.038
